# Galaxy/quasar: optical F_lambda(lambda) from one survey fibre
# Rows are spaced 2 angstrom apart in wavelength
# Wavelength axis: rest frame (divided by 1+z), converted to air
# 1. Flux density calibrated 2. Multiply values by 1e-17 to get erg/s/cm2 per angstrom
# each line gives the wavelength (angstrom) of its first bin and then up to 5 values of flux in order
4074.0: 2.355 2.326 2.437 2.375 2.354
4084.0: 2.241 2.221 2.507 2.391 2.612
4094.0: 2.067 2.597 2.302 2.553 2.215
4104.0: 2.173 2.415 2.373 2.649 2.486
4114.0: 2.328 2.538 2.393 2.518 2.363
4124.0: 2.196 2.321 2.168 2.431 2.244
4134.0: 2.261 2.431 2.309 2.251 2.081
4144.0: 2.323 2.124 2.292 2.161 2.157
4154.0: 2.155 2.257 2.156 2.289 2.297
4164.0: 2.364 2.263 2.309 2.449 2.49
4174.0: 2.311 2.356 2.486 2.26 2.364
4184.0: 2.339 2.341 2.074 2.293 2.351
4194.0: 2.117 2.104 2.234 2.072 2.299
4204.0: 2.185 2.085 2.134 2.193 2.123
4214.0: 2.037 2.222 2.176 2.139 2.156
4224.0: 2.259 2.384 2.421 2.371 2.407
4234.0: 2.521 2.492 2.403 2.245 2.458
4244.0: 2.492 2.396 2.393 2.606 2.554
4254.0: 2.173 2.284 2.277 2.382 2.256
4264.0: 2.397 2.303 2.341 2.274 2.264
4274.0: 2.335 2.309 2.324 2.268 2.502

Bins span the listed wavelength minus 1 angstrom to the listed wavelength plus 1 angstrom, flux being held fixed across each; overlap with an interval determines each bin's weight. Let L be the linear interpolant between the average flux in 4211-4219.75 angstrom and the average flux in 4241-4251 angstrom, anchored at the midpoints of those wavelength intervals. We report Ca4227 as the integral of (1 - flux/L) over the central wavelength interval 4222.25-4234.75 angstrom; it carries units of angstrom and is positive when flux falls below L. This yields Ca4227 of -0.5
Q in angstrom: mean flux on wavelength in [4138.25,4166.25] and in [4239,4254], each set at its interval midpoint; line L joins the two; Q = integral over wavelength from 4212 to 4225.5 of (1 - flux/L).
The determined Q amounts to 1.1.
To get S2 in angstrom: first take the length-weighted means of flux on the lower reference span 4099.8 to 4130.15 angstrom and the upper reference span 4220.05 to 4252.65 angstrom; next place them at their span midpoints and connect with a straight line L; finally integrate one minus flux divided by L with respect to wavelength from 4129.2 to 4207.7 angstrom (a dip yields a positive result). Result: 4.0 angstrom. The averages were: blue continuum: 2.38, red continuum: 2.4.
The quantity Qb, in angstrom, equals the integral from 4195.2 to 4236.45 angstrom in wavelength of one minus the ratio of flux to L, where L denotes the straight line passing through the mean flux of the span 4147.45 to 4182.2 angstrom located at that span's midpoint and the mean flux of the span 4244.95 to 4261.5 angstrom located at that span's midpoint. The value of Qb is 1.9 angstrom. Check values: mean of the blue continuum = 2.3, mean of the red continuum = 2.38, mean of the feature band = 2.24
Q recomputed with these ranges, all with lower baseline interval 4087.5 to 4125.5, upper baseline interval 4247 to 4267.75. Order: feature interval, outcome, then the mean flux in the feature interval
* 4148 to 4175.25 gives 1.2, 2.28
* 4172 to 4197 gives 0.9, 2.29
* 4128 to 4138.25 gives 0.3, 2.32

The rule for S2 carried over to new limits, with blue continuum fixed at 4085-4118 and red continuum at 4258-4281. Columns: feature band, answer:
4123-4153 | 1.7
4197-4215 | 1.5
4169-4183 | -0.2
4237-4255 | -0.7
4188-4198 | 0.6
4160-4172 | 0.1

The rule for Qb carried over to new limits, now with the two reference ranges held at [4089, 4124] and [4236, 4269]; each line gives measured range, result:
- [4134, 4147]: 0.78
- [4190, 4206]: 1.29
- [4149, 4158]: 0.81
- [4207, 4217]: 1.02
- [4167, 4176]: 0.02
